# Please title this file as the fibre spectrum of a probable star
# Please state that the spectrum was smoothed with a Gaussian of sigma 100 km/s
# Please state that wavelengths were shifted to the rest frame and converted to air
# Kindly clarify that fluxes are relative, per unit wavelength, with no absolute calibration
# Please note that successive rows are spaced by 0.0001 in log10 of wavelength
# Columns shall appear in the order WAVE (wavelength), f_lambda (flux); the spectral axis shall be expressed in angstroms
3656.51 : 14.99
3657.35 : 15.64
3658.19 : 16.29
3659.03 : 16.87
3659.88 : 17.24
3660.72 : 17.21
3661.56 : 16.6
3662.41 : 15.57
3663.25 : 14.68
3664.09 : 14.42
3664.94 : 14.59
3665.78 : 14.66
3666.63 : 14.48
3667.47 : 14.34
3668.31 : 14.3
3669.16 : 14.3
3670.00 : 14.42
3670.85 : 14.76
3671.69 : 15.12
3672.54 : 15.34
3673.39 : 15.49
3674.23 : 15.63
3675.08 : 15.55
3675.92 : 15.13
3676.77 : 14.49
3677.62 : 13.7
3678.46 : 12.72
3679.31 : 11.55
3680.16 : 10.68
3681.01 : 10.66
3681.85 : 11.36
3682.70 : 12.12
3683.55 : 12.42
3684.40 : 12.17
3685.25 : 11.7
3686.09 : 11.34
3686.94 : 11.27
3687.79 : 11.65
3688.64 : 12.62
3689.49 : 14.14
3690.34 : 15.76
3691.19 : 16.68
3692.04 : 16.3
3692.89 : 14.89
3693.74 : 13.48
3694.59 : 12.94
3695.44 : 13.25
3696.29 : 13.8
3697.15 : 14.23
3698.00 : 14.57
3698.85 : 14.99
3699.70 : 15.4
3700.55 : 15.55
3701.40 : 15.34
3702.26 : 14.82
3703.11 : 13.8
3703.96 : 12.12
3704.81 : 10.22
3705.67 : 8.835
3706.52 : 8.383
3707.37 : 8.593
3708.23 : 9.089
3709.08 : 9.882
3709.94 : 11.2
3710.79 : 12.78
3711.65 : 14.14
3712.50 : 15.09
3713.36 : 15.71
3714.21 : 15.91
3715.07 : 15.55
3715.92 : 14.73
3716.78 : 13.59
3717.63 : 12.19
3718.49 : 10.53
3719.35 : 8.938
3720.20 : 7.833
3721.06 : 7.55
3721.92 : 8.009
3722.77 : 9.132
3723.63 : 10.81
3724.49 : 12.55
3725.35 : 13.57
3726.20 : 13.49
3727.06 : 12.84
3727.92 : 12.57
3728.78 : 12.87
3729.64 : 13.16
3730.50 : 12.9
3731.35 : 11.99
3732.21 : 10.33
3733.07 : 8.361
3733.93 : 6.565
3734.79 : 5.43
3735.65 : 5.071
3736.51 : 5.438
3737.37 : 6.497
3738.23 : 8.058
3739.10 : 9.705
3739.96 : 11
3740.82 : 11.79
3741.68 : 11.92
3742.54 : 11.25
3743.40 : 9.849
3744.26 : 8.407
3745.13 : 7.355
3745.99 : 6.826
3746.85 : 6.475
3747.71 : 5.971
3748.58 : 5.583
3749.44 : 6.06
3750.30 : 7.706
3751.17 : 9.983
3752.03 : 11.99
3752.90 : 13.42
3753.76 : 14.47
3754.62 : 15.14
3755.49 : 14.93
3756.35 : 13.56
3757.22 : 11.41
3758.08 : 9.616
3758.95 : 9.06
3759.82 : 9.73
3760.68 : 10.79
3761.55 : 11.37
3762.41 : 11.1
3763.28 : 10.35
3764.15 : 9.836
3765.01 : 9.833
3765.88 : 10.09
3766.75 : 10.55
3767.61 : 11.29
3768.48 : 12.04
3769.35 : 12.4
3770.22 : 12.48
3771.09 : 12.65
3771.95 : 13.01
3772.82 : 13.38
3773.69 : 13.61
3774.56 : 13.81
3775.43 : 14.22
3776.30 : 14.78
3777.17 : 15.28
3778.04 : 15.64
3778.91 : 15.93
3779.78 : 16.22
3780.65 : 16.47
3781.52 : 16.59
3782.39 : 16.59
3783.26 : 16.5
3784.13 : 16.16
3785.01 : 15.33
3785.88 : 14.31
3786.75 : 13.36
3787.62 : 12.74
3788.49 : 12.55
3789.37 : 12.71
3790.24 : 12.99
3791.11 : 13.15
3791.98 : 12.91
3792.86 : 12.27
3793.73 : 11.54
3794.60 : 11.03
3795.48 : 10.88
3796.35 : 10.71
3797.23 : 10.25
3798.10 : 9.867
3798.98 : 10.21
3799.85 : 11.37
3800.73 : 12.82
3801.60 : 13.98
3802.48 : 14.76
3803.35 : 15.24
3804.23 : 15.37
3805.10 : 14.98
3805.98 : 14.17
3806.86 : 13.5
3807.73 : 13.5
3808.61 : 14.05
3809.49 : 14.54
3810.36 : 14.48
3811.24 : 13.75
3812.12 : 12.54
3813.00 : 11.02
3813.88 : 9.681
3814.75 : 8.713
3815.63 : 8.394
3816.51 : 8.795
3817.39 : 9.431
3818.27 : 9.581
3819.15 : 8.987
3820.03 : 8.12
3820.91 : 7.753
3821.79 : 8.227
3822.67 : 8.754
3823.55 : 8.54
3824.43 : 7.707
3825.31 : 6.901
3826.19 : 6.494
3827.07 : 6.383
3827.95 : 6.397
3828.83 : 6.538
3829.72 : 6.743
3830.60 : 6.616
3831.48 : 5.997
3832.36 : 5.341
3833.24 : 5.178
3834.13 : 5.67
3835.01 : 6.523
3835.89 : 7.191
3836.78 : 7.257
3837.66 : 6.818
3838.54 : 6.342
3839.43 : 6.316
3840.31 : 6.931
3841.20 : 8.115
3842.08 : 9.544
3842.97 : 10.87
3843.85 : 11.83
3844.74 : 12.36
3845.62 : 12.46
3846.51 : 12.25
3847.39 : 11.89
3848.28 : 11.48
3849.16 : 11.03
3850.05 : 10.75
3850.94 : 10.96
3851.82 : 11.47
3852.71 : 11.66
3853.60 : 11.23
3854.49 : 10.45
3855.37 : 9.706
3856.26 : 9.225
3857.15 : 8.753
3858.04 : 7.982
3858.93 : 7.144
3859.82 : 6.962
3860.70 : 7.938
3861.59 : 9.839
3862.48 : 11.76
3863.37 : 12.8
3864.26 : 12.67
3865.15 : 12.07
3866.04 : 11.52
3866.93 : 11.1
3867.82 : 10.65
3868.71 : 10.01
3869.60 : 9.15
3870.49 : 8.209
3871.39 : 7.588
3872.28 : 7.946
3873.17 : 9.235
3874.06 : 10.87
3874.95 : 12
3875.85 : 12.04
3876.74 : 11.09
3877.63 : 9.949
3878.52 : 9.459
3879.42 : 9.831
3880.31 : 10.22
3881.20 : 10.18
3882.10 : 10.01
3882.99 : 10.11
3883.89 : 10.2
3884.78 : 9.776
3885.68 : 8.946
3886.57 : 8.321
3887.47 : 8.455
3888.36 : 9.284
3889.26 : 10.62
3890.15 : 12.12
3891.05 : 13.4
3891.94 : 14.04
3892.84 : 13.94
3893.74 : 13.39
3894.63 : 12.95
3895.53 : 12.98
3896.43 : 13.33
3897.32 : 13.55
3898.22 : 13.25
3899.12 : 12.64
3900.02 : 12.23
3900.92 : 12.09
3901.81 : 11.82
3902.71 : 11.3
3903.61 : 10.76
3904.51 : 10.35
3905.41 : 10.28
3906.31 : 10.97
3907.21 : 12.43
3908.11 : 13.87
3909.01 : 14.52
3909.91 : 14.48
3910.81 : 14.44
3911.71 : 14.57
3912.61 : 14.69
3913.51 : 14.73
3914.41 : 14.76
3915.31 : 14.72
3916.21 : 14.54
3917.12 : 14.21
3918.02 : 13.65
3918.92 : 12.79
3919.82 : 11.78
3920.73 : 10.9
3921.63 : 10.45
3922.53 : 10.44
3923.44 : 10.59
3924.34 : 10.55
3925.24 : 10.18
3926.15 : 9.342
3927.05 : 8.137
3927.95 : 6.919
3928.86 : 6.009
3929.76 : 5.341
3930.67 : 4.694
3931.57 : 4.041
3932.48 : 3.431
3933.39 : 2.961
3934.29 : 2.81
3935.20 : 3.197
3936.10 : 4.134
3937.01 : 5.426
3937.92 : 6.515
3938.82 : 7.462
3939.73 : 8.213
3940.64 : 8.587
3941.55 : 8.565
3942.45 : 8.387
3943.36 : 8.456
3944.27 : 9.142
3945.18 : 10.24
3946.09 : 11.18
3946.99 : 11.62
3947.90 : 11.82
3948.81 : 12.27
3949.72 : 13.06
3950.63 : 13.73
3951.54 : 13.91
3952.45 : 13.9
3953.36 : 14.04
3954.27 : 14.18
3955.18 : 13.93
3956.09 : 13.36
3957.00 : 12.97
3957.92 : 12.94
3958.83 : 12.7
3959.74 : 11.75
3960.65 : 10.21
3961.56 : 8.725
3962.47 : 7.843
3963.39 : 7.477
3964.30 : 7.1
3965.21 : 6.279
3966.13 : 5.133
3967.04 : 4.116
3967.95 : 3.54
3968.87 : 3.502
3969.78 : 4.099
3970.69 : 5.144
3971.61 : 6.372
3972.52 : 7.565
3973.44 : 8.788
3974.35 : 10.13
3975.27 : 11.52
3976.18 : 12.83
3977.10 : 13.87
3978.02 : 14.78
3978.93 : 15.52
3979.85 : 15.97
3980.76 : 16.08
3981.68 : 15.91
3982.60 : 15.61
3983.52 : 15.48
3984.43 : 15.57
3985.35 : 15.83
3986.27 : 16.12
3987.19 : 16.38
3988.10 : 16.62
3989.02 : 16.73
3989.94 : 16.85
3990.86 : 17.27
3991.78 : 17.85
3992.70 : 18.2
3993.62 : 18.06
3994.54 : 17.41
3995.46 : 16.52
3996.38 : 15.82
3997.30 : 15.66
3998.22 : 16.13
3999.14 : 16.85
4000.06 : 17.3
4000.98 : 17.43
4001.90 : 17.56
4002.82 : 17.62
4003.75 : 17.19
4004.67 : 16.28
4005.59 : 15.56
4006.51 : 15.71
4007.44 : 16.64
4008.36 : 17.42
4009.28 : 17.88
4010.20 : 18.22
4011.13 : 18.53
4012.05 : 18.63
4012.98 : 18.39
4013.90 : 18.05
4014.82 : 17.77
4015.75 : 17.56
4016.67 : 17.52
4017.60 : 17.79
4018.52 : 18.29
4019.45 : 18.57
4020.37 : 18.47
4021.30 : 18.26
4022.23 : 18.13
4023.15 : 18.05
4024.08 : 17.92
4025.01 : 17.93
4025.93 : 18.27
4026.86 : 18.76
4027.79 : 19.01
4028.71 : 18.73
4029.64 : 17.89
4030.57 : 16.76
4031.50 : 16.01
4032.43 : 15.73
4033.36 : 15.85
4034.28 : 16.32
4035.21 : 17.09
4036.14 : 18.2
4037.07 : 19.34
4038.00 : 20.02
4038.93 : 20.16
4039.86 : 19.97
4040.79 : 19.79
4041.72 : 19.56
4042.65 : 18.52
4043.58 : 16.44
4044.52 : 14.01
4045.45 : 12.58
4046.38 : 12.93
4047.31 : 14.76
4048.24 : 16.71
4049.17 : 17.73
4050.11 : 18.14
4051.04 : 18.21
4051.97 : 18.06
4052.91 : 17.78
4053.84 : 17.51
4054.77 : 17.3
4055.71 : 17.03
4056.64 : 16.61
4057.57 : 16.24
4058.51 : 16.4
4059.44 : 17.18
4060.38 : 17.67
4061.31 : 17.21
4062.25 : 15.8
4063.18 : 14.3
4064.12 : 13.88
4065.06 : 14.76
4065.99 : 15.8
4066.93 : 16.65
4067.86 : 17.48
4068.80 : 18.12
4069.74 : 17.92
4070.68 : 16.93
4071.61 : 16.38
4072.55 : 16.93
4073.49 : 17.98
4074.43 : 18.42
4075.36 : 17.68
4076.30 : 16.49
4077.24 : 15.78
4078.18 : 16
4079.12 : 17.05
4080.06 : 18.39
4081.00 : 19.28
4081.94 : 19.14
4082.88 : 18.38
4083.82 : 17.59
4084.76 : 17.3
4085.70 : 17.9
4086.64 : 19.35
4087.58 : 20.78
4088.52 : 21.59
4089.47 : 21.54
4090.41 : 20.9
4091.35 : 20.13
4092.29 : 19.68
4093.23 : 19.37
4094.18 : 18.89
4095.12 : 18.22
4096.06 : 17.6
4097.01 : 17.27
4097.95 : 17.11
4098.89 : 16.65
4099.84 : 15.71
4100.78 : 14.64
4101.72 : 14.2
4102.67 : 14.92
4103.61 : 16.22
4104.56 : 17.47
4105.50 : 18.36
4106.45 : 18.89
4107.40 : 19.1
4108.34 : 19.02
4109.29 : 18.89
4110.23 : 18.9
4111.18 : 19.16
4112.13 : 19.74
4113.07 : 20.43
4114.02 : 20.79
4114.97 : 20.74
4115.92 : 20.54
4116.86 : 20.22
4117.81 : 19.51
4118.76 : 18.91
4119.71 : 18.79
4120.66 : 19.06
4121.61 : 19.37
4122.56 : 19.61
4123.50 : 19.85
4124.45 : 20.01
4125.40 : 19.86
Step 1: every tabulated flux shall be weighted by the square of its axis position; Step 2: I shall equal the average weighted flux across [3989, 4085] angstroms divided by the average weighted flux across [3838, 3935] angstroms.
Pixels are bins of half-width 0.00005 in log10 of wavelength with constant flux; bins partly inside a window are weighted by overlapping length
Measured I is 1.8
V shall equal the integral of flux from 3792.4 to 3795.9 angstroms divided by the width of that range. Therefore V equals 11.4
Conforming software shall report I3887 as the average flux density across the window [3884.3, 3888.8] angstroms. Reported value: 8.97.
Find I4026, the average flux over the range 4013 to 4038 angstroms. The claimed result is 17.8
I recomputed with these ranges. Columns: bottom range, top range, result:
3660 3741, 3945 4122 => 1.54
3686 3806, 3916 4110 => 1.42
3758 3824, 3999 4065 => 1.60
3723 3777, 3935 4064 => 1.55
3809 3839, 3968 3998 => 1.81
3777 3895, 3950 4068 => 1.57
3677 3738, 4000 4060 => 1.73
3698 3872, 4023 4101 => 1.85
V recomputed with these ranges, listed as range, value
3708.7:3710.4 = 10.6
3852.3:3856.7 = 10.4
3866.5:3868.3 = 10.9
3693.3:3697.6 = 13.5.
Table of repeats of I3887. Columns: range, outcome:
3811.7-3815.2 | 10.5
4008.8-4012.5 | 18.3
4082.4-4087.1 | 18.1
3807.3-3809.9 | 14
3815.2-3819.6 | 9.03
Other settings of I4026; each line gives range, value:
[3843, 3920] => 11.4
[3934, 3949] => 8.11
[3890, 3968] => 10.6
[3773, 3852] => 11.1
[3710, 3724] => 12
